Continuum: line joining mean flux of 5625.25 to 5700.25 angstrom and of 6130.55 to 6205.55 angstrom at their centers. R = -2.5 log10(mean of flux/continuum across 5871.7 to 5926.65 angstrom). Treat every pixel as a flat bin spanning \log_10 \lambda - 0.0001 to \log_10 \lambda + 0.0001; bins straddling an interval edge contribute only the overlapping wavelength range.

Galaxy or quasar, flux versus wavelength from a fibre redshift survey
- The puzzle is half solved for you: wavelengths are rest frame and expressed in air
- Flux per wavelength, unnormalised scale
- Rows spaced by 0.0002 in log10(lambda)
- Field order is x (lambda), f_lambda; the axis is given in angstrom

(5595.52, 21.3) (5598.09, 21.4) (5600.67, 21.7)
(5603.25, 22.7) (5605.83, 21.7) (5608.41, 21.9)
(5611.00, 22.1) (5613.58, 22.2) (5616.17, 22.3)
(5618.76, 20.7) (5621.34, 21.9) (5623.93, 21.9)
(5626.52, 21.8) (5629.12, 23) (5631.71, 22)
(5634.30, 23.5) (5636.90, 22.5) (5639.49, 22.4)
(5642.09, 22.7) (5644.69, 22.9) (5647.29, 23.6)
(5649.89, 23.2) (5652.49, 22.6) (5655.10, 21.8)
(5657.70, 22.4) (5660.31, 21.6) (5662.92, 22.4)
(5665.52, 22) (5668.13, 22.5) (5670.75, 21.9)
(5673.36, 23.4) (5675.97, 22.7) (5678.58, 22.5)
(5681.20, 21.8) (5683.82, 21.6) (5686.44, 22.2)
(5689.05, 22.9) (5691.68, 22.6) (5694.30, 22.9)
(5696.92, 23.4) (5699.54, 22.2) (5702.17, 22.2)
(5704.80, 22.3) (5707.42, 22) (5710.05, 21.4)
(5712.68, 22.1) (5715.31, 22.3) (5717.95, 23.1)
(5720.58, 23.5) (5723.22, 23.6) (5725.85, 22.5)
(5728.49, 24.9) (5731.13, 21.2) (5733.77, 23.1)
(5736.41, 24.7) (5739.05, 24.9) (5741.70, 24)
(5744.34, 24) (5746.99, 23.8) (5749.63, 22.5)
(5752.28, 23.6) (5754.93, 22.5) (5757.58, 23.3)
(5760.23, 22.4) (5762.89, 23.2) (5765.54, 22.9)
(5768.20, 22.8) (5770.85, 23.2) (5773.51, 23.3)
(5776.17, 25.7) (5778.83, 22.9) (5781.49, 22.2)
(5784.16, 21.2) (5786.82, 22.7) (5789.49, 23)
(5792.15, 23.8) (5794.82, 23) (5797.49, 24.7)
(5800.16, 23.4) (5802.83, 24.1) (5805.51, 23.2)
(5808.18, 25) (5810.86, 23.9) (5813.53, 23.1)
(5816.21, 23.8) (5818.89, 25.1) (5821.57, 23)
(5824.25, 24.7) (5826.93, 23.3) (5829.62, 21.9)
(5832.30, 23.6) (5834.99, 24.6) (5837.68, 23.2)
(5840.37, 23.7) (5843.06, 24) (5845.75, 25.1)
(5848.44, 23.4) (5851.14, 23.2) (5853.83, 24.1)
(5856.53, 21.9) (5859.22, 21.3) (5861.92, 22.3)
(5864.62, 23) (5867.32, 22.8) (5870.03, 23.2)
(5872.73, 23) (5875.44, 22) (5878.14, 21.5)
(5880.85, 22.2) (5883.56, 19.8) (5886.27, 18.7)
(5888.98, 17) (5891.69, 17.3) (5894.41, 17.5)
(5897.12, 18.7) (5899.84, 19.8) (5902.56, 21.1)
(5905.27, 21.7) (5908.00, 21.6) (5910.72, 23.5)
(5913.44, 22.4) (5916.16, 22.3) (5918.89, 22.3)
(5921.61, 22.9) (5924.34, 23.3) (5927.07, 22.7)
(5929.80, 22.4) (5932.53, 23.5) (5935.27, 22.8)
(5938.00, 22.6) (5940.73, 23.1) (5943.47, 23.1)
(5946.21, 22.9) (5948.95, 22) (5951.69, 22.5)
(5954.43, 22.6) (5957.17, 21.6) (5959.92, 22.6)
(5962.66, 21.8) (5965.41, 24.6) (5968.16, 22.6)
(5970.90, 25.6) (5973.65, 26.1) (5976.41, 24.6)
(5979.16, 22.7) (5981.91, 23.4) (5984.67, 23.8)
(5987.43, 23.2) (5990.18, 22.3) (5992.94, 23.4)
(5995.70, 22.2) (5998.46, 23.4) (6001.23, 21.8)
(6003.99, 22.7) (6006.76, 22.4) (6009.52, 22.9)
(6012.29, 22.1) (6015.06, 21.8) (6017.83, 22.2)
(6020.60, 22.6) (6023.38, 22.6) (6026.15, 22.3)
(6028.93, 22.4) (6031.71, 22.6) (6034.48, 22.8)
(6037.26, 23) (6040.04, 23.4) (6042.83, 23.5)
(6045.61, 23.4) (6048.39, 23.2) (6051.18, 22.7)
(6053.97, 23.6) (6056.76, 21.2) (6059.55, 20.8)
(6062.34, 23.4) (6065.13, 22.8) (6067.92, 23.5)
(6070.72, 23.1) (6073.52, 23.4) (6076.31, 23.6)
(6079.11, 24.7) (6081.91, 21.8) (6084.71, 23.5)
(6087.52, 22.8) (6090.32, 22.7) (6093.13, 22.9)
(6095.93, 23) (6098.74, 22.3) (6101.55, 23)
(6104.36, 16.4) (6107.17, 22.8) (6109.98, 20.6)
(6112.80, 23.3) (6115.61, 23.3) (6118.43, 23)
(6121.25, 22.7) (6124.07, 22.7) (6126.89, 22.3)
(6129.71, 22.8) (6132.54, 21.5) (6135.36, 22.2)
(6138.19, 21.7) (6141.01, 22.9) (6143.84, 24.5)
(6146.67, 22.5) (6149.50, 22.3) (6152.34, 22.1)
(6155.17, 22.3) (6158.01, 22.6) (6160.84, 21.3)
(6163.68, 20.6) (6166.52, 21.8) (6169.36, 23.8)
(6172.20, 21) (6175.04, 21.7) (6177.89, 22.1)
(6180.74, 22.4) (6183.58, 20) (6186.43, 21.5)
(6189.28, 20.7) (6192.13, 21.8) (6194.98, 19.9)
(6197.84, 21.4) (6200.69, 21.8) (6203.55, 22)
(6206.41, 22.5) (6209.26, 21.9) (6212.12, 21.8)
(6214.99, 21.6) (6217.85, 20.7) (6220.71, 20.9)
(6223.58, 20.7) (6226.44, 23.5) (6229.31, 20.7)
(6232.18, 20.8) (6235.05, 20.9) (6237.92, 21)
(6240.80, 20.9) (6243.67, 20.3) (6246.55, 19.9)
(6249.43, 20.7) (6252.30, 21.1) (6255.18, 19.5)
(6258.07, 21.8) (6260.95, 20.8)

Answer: 0.06 mag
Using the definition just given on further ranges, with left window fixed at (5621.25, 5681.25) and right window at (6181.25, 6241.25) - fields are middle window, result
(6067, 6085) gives -0.085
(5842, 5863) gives -0.053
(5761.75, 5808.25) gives -0.053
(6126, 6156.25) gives -0.050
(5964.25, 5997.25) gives -0.091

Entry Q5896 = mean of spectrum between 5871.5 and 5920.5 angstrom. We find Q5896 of 20.7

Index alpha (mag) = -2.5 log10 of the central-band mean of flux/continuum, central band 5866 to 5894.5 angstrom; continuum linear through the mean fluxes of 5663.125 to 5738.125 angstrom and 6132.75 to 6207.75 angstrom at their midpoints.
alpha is 0.09 mag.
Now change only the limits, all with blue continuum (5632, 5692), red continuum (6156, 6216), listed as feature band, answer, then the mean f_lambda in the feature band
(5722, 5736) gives -0.037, 23.2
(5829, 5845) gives -0.067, 23.6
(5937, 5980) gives -0.057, 23.2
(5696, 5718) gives 0.008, 22.3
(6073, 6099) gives -0.063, 23.1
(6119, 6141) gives -0.030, 22.3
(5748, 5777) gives -0.041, 23.2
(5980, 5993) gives -0.059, 23.2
